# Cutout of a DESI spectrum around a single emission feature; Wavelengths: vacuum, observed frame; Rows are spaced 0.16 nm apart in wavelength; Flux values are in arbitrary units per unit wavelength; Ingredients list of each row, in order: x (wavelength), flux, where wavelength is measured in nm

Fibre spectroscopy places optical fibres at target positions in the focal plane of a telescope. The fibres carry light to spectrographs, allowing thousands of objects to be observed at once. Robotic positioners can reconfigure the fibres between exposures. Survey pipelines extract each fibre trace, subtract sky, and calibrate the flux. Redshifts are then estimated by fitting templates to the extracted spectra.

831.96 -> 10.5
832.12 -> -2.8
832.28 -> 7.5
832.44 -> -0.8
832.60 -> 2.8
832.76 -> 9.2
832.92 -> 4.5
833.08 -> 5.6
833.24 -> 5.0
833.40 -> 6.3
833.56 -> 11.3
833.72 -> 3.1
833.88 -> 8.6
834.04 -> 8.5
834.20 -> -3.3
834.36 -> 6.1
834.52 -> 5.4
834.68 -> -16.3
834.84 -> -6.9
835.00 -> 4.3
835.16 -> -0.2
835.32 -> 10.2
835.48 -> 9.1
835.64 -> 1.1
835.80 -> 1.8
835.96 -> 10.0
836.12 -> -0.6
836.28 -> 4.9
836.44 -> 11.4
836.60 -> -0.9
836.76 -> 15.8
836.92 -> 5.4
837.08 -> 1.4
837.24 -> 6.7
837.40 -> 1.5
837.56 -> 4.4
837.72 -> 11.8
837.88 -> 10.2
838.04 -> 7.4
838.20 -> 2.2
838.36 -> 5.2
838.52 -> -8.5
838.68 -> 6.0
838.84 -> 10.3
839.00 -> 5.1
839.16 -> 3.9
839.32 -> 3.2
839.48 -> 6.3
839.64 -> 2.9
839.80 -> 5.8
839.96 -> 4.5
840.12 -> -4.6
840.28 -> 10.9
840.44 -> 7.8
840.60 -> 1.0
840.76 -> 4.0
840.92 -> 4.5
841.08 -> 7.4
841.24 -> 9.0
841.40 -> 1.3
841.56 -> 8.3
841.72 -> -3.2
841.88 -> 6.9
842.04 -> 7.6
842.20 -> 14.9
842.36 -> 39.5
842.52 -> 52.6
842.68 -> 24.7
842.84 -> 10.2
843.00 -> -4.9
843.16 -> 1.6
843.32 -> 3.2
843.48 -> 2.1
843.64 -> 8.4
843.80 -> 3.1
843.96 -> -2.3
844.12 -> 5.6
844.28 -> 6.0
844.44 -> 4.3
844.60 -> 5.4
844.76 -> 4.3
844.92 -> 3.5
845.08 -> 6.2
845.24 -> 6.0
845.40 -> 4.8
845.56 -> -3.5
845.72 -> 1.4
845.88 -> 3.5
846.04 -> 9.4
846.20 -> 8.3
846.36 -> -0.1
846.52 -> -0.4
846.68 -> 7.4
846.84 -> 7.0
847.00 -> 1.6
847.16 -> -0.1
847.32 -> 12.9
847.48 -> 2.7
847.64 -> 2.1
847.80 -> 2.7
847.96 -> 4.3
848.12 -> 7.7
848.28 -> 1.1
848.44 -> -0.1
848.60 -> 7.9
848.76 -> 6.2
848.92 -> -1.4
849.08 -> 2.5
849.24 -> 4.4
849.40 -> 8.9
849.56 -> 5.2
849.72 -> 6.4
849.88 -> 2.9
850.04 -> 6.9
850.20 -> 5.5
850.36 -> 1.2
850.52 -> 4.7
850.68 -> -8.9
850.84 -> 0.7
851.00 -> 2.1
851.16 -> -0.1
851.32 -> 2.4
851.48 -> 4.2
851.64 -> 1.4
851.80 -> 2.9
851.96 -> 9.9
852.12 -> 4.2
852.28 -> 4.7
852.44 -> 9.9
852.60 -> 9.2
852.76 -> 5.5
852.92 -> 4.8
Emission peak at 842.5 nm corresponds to H-beta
